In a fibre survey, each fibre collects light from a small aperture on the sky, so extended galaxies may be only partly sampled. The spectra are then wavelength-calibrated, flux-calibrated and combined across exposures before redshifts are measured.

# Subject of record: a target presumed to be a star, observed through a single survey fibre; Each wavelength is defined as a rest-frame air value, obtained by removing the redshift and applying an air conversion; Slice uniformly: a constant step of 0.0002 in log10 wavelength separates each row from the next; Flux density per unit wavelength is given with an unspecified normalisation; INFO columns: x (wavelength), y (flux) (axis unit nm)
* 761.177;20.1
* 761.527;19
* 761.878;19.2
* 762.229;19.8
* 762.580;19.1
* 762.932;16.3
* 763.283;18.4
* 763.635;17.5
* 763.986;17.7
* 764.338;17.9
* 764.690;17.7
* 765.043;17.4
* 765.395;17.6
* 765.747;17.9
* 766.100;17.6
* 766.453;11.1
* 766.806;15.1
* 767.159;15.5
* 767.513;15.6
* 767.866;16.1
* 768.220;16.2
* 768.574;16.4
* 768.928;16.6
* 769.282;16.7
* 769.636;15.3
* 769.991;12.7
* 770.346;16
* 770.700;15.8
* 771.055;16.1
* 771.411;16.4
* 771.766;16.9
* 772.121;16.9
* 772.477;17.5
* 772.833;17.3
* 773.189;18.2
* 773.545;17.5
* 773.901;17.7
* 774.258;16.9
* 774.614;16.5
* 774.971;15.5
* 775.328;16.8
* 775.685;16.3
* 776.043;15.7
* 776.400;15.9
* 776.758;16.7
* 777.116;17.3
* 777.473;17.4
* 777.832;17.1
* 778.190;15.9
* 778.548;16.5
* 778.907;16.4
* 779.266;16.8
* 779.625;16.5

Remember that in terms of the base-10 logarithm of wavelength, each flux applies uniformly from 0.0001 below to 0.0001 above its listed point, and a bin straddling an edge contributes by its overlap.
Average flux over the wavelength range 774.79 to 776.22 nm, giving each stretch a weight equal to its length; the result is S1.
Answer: 16.1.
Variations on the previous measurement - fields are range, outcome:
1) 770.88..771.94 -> 16.5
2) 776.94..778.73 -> 16.8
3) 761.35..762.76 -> 19.3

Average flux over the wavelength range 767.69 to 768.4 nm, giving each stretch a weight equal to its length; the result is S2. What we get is 16.1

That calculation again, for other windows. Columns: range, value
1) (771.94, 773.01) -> 17.2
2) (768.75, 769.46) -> 16.7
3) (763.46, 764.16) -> 17.6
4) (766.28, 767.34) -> 13.9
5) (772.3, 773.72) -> 17.6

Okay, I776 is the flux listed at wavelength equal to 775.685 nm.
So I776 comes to 16.3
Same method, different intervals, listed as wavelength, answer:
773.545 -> 17.5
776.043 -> 15.7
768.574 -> 16.4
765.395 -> 17.6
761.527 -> 19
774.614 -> 16.5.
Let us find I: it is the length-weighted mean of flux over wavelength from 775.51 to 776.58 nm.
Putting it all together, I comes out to 16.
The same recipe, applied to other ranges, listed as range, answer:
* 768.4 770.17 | 15.5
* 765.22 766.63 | 16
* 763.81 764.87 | 17.8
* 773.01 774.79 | 17.4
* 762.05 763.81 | 18.2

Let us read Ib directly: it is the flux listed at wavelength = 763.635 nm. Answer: 17.5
